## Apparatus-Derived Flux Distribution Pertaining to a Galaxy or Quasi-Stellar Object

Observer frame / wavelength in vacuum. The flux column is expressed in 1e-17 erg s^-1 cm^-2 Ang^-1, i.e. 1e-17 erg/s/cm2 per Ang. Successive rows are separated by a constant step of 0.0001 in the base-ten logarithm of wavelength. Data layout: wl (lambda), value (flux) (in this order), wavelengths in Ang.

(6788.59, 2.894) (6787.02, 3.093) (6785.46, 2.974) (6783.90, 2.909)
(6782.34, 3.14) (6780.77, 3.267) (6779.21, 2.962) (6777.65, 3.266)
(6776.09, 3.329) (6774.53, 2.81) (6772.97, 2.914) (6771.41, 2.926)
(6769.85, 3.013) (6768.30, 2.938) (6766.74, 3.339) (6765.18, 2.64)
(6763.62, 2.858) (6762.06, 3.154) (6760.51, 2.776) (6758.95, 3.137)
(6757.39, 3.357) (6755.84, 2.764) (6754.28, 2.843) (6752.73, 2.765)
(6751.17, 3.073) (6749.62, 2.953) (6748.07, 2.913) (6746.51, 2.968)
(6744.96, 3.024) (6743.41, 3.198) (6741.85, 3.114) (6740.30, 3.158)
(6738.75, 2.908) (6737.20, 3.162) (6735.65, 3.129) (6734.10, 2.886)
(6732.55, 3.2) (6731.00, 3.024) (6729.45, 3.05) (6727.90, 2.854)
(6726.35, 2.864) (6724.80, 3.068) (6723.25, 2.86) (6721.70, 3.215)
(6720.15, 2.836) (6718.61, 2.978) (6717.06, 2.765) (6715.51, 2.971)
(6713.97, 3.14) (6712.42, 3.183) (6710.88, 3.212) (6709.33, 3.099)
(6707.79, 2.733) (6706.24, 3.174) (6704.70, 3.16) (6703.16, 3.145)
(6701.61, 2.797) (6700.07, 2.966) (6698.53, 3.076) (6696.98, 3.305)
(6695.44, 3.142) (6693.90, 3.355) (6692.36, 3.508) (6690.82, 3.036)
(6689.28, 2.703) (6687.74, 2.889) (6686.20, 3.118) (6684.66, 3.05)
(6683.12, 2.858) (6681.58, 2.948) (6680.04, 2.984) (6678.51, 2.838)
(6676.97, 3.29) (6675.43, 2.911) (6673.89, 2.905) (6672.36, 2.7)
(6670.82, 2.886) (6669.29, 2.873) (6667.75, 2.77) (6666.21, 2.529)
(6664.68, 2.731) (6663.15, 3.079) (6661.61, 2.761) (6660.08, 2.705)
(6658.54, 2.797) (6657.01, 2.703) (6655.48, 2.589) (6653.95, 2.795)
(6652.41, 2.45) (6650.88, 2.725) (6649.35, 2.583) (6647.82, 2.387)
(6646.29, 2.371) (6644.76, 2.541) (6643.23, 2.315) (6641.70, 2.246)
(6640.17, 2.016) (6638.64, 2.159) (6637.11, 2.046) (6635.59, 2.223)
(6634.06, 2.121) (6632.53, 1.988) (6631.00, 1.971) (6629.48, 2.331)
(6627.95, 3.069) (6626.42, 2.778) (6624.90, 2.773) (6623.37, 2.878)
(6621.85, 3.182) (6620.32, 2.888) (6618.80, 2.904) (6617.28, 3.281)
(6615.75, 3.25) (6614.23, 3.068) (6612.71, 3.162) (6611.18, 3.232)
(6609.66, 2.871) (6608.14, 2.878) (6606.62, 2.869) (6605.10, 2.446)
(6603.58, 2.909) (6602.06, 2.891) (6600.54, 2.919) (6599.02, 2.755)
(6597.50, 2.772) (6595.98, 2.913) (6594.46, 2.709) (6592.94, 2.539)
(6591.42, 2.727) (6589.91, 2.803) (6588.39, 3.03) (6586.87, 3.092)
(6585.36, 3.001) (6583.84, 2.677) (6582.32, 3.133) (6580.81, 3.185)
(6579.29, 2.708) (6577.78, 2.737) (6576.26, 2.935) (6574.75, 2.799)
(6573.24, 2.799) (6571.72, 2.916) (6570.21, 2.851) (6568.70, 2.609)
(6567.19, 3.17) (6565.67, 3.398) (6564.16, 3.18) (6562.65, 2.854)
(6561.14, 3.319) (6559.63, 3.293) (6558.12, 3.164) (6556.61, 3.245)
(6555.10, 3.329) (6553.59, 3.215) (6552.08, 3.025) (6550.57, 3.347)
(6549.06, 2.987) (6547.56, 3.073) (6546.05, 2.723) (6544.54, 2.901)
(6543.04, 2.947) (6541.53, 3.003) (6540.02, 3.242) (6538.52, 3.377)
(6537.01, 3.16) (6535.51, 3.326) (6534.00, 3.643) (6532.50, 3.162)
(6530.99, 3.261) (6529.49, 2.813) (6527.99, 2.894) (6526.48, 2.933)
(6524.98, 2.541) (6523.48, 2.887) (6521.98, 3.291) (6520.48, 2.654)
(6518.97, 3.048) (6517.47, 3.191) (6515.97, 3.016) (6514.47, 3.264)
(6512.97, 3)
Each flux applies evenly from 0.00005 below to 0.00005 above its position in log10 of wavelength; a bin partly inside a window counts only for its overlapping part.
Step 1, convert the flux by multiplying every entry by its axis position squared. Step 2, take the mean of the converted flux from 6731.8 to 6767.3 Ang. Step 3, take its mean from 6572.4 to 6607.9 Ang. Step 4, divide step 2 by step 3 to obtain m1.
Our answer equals 1.1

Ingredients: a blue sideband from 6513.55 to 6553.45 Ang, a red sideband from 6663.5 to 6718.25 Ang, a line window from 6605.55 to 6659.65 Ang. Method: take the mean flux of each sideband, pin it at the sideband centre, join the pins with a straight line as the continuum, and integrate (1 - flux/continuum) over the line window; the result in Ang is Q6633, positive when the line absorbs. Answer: 6.8 Ang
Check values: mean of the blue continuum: 3.07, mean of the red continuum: 2.99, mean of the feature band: 2.64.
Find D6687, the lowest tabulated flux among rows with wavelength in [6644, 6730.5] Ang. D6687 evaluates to 2.371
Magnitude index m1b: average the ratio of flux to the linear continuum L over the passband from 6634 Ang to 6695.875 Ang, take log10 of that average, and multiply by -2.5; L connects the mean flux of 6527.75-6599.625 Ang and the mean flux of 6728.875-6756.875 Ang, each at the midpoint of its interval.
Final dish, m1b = 0.11 mag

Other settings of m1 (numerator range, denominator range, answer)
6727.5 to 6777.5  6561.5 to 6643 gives 1.13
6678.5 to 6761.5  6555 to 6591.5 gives 1.05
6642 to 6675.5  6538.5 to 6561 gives 0.89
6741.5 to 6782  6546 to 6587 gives 1.05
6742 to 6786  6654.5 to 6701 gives 1.05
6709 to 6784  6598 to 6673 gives 1.16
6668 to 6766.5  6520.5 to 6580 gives 1.04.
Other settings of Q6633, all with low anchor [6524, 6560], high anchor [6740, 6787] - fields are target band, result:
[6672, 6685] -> 0.4 Ang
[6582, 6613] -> 2.2 Ang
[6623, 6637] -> 2.9 Ang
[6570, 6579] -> 0.8 Ang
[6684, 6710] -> -0.3 Ang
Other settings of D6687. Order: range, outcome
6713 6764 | 2.764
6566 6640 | 1.971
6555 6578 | 2.609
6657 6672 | 2.529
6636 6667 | 2.016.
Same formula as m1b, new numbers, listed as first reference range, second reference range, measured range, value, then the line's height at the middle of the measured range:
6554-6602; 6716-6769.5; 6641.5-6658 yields 0.17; 2.97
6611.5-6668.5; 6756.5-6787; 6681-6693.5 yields -0.09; 2.78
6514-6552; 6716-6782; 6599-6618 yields 0.03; 3.04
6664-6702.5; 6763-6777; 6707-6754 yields -0.01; 2.97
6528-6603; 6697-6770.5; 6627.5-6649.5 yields 0.31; 3.01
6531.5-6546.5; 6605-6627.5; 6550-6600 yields 0.04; 3.08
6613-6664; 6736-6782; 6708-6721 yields -0.05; 2.87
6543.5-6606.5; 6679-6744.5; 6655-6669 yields 0.10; 3.01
